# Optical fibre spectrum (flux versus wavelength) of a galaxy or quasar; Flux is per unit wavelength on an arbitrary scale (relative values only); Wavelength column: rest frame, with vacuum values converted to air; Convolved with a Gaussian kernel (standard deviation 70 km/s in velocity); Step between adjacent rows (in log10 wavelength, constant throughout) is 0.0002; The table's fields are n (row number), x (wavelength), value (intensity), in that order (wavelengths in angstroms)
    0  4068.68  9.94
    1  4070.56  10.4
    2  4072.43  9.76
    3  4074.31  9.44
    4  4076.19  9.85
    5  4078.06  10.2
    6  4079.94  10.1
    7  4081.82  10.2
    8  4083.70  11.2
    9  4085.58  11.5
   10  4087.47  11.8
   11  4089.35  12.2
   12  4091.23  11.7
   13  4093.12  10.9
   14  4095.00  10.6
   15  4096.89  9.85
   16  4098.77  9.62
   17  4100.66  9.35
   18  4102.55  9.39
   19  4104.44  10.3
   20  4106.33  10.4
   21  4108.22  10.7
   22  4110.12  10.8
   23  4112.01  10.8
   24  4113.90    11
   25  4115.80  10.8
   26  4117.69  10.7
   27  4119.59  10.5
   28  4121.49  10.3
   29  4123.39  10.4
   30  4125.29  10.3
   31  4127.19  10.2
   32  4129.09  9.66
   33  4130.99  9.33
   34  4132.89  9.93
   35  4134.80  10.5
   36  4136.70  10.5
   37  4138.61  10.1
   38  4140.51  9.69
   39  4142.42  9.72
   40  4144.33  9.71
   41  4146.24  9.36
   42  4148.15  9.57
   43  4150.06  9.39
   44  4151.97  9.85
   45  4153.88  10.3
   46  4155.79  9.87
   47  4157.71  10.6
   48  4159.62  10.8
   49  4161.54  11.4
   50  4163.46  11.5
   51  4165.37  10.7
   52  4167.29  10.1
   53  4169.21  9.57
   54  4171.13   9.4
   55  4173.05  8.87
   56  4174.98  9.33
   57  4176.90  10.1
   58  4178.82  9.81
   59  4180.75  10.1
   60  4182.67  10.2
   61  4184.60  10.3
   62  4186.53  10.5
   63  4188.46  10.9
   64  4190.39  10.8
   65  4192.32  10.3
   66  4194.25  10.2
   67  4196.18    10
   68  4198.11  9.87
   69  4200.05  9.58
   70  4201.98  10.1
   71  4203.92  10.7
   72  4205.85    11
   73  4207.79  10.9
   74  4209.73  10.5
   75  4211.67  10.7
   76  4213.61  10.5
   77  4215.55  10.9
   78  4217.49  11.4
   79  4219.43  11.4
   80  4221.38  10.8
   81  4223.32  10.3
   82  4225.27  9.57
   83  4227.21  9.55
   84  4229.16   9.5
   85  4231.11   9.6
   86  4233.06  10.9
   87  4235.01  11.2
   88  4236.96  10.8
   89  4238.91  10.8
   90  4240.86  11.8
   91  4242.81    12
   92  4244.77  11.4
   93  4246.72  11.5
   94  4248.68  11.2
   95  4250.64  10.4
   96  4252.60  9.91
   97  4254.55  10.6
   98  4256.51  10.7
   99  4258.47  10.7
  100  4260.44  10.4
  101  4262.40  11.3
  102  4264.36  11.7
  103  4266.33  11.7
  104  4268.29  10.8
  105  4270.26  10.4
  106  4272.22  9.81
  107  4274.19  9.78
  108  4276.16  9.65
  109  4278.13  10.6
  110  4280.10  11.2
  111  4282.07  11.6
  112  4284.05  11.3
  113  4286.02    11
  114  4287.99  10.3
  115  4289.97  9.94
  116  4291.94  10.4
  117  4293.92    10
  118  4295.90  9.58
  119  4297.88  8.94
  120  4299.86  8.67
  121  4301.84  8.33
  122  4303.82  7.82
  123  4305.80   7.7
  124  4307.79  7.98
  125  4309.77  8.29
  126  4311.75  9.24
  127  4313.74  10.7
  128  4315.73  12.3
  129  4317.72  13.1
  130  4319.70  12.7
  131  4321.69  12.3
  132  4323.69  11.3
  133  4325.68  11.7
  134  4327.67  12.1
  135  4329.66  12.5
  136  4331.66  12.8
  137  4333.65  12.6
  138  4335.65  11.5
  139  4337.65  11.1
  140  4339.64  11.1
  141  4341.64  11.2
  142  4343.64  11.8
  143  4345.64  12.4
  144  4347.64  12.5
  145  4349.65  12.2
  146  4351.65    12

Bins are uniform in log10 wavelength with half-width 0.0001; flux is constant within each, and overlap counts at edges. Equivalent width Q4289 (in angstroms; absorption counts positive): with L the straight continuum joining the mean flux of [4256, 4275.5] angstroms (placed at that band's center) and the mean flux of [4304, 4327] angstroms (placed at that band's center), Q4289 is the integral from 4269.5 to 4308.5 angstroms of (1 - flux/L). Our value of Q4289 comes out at 3.3 angstroms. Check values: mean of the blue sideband 10.7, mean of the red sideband 10.6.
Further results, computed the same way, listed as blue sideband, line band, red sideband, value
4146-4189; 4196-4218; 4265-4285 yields -0.4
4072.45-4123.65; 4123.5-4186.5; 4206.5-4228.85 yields 3.0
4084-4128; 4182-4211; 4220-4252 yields 0.8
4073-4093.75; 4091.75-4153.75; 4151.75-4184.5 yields 2.1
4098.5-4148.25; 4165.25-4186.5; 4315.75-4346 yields 1.5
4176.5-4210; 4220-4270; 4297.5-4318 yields -4.7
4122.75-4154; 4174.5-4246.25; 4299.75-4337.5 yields -1.8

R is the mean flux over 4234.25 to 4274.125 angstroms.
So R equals 10.9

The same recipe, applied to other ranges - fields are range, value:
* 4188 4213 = 10.4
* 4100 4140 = 10.3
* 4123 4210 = 10.1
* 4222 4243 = 10.5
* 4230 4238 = 10.6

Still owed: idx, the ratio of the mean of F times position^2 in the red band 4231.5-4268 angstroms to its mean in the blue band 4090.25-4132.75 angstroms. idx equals 1.1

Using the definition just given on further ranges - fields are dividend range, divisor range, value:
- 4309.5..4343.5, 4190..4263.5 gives 1.15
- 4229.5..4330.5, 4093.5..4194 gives 1.11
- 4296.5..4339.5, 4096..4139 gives 1.15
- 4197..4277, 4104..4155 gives 1.10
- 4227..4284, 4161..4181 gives 1.12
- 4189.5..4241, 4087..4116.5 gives 1.04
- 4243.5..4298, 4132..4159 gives 1.13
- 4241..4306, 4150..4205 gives 1.07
